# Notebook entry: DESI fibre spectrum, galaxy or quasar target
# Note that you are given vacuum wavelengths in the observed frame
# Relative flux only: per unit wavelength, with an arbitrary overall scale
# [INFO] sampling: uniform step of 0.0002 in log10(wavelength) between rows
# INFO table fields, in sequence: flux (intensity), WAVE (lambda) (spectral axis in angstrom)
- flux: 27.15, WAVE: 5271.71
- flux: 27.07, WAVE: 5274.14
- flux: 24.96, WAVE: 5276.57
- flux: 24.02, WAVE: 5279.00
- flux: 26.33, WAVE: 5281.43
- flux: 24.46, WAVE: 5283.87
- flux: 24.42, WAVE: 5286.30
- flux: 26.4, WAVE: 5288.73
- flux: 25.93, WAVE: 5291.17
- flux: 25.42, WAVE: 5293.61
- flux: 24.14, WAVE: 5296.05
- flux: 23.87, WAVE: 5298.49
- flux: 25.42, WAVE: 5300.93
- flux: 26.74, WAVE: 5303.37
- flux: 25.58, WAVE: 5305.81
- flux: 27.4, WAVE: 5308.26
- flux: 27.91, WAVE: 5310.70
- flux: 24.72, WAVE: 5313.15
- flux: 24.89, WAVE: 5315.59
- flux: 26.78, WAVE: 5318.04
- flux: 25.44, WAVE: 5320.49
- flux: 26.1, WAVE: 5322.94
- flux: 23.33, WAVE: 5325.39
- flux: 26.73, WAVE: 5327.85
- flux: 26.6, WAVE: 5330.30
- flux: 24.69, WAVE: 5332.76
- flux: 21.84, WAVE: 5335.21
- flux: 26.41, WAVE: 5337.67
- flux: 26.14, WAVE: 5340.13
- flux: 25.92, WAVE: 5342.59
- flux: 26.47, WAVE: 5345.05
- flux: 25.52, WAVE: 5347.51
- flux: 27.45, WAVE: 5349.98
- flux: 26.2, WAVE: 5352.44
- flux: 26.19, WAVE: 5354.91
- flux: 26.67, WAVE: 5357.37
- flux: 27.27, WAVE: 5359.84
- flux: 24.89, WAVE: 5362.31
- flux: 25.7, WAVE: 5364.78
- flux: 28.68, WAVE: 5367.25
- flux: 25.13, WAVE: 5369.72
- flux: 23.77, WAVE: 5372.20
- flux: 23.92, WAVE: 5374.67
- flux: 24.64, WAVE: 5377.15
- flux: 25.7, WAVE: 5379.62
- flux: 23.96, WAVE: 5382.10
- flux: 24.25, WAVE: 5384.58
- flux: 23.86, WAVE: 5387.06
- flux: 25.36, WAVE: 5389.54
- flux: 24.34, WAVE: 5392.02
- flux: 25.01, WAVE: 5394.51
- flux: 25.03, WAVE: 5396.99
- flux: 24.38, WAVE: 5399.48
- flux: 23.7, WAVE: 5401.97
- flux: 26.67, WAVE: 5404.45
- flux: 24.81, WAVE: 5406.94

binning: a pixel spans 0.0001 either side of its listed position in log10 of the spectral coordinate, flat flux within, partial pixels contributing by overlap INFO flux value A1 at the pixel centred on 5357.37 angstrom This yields 26.67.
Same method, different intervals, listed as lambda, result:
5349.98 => 27.45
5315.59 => 24.89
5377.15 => 24.64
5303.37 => 26.74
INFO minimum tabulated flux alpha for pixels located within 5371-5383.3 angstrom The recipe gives 23.77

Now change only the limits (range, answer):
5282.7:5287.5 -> 24.42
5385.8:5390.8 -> 23.86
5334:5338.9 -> 21.84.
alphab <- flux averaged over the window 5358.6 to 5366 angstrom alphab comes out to 25.9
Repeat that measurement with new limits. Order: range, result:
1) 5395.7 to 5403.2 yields 24.4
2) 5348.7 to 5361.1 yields 26.7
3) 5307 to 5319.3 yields 26.3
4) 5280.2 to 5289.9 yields 25.4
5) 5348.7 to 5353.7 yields 26.8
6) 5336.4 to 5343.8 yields 26.1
